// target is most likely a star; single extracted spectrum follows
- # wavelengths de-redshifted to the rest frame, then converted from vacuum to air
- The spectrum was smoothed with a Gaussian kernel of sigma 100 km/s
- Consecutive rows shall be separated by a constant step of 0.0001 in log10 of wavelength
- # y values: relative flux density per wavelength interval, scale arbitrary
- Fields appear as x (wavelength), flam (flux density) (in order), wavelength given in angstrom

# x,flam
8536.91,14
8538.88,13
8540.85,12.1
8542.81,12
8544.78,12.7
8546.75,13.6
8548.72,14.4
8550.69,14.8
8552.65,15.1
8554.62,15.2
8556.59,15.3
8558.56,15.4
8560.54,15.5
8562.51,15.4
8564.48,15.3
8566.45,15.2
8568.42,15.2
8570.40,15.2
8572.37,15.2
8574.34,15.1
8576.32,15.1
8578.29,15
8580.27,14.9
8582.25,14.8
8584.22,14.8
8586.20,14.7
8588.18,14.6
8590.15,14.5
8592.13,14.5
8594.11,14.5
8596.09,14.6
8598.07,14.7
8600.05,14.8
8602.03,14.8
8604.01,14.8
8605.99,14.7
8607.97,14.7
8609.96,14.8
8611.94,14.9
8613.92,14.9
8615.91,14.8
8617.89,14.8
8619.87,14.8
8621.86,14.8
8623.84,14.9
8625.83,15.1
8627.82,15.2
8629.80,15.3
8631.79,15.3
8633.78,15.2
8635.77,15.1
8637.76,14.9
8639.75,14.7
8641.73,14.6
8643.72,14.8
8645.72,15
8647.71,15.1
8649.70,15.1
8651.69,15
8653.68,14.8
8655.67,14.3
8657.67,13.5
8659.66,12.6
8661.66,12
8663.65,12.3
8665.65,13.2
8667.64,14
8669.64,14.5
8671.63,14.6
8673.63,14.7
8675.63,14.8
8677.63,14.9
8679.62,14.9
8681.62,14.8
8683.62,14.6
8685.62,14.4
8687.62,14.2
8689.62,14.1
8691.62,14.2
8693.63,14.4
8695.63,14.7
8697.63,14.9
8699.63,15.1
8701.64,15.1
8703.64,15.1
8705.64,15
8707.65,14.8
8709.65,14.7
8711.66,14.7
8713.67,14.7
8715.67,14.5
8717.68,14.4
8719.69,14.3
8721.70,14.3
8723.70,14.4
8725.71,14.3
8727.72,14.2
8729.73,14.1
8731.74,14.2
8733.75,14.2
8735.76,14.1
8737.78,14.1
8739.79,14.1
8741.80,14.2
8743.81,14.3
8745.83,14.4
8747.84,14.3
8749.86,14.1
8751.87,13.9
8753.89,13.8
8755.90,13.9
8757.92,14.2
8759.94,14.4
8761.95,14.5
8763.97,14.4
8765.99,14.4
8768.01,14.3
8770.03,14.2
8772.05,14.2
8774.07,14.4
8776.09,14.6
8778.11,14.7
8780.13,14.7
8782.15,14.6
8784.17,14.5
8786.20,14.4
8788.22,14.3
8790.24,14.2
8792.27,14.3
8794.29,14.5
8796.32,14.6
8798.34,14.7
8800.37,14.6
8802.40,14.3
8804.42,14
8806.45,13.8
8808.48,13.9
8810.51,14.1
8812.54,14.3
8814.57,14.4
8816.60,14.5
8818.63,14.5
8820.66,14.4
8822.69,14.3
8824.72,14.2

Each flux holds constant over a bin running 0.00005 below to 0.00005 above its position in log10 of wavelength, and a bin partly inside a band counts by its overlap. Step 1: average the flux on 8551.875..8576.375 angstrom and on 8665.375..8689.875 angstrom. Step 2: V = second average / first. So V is 1.0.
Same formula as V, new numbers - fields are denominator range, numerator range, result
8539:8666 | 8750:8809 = 0.98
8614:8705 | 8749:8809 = 0.98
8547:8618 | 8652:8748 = 0.96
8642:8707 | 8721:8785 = 0.99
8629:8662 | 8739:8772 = 0.97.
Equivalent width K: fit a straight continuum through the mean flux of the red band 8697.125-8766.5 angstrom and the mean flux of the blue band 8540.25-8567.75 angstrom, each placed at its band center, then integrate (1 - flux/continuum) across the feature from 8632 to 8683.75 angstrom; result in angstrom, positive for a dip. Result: 0.1 angstrom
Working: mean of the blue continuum 14.5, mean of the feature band 14.4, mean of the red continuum 14.4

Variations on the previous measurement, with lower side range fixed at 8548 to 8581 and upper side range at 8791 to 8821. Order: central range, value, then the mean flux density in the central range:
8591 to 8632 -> 0.4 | 14.8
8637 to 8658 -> 0.2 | 14.7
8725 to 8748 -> 0.6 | 14.2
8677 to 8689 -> 0.1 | 14.6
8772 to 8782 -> -0.1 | 14.6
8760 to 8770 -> 0.1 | 14.4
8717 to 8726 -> 0.2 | 14.3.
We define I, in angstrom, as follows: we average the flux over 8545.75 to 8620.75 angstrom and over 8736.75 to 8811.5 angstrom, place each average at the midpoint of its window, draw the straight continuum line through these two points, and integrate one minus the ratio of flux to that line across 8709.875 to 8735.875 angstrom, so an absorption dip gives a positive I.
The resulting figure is 0.17 angstrom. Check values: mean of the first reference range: 14.9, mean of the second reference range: 14.3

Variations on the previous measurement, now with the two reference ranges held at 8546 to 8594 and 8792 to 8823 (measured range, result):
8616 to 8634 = -0.27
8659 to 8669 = 1.23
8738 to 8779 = 0.55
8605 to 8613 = 0.04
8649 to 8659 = 0.18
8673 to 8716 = -0.22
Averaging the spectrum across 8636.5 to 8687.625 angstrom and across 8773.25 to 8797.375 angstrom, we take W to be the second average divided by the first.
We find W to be 1.0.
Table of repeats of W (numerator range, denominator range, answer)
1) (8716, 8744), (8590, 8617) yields 0.97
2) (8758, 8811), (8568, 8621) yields 0.97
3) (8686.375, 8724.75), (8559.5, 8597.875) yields 0.98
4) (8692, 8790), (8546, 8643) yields 0.97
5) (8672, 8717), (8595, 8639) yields 0.99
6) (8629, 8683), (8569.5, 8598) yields 0.97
